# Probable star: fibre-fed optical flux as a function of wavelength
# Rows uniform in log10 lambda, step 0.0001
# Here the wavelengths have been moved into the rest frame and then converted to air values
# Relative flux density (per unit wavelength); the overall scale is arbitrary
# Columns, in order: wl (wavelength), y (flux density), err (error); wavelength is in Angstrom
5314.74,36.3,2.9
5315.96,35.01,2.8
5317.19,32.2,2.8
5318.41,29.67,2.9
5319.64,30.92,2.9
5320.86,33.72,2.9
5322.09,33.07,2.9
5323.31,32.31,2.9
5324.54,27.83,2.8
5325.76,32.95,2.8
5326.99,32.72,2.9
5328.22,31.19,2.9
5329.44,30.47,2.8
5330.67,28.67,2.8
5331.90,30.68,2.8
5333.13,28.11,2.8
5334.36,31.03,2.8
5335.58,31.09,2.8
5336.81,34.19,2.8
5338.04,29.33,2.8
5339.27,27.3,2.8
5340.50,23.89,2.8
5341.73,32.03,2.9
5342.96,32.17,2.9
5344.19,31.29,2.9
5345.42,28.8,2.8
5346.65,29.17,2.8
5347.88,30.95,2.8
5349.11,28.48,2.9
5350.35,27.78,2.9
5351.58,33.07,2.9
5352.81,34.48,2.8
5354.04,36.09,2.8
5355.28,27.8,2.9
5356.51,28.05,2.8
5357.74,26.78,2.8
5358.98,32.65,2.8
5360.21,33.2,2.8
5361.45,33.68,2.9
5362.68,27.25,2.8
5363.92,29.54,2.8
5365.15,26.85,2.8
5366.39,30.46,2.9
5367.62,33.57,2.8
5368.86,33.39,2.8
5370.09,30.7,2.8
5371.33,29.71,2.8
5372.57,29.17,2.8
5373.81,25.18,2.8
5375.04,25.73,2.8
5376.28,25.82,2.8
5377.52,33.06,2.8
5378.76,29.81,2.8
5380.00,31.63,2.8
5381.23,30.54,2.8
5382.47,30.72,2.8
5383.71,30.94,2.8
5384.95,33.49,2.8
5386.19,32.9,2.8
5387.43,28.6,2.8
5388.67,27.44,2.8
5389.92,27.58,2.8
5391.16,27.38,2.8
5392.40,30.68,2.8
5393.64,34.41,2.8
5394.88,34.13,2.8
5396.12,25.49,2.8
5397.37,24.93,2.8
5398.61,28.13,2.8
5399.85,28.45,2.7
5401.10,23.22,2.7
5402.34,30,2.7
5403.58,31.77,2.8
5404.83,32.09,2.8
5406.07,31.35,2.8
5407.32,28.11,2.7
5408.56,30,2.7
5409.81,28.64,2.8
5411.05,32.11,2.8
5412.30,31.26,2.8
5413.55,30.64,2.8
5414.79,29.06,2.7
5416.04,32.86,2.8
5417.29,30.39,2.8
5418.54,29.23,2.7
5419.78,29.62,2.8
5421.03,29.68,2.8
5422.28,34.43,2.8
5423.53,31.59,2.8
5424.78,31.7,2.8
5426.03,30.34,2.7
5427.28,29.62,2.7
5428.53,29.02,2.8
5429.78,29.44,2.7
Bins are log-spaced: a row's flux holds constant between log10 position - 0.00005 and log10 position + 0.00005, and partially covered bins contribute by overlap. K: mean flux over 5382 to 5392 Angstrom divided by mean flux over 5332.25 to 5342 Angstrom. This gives 1.0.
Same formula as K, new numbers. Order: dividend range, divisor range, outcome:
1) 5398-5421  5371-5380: 1.05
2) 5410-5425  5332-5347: 1.03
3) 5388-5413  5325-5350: 0.97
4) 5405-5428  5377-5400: 1.02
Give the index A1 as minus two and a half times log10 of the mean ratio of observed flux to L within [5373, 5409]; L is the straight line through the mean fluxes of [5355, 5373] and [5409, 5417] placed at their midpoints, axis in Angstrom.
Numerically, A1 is 0.04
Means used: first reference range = 30.2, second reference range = 30.7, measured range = 29.4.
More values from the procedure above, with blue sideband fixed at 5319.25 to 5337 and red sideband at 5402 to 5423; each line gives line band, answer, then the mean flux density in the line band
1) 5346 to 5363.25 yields 0.01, 30.7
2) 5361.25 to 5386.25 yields 0.03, 30.1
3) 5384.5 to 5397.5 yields 0.03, 29.8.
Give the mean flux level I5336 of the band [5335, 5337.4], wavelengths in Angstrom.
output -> 32.6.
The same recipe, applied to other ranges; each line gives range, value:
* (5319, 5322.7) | 32.5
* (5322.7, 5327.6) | 31.5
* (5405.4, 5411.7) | 30.1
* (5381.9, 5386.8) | 32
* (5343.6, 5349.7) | 29.8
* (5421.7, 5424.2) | 32.9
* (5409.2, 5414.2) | 30.7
